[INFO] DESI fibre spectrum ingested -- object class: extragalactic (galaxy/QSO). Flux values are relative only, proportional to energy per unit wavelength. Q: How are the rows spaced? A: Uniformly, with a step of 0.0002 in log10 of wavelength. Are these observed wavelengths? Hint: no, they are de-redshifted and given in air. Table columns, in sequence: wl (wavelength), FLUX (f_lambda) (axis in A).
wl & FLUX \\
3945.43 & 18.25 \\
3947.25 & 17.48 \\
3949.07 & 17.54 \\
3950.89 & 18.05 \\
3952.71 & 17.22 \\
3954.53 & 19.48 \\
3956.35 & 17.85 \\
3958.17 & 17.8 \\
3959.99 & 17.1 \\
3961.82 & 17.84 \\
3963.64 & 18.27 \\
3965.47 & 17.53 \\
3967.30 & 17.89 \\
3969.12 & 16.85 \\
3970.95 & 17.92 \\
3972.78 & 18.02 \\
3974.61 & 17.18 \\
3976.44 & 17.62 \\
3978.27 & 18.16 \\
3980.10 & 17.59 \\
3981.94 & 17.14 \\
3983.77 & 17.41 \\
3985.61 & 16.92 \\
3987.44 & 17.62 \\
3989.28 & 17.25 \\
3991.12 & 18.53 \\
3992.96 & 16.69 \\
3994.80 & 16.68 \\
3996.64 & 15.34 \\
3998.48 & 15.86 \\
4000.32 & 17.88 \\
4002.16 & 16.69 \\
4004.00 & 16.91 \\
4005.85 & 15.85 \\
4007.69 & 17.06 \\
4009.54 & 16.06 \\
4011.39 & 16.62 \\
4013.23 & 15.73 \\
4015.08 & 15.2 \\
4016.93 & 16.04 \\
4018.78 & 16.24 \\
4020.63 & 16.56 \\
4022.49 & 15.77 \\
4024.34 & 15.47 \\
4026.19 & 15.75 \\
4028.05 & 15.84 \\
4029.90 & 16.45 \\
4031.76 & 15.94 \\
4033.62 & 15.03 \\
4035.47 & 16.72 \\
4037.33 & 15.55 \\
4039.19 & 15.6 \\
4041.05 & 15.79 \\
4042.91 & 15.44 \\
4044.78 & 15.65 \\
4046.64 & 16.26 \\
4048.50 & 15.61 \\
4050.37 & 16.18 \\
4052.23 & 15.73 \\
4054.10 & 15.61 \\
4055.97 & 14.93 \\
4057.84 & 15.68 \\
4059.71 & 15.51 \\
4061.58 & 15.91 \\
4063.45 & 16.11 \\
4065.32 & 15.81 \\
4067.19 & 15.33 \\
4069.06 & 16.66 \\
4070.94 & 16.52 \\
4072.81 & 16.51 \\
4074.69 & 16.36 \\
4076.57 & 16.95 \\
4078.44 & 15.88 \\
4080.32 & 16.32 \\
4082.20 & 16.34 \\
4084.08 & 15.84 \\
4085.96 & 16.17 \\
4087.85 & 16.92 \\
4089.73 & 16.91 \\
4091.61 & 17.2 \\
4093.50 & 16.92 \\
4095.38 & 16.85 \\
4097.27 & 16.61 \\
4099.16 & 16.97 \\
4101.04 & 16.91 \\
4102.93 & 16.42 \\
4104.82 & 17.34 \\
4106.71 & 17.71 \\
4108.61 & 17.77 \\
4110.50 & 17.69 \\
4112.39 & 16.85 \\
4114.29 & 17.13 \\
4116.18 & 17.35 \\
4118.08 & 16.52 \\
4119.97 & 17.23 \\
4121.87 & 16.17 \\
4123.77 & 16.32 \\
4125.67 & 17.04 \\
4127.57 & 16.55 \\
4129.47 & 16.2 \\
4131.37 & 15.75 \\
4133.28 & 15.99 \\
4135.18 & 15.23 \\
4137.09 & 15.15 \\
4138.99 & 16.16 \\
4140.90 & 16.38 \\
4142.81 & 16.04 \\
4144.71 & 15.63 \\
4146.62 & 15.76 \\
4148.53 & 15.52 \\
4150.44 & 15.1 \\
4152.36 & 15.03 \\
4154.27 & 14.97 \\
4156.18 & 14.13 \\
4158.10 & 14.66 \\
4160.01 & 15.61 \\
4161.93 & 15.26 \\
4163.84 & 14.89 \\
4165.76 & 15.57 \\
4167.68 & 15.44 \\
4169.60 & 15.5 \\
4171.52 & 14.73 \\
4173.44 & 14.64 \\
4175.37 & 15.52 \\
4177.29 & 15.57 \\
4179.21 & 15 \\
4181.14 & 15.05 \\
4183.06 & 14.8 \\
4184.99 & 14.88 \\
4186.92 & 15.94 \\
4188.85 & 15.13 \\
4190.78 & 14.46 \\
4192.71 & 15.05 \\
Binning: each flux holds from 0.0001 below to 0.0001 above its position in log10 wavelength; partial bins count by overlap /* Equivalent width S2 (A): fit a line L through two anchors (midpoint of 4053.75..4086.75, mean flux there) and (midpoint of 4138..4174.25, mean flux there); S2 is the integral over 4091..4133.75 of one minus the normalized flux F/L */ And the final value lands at -3.2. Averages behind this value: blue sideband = 16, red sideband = 15.3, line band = 16.9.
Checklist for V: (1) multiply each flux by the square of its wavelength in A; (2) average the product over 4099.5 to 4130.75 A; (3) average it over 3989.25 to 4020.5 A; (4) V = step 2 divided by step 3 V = 1.08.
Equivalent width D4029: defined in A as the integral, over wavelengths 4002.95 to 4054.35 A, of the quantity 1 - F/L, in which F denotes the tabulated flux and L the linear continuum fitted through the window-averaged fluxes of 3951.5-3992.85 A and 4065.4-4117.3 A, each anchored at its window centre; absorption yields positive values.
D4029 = 3.8 A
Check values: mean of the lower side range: 17.7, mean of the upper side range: 16.7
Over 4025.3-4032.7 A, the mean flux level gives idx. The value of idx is 16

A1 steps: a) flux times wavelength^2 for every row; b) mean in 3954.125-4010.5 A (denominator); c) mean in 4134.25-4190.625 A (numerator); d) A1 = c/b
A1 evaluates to 1.0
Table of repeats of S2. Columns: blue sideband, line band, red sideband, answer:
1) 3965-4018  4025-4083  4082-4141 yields 3.00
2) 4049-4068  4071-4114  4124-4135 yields -2.29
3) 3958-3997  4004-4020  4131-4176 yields 0.83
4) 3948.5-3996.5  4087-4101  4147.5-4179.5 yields -0.78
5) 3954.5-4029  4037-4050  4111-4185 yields 0.63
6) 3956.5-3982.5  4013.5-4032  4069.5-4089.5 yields 1.22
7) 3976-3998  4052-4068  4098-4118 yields 1.46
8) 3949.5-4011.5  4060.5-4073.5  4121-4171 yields 0.25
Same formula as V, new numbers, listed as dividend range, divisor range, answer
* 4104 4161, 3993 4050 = 1.06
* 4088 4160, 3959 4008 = 1.01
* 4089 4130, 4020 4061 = 1.11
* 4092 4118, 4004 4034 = 1.11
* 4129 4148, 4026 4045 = 1.05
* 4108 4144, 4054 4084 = 1.06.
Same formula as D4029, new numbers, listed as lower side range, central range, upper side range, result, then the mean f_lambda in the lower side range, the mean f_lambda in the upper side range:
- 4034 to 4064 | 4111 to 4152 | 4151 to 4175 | -2.6 A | 15.7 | 15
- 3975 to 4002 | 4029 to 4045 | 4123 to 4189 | 0.8 A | 17.2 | 15.5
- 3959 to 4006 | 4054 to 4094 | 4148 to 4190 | 0.0 A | 17.3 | 15.1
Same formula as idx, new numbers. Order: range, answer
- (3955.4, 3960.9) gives 17.6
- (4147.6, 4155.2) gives 15.1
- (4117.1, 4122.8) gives 16.6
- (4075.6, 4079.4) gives 16.4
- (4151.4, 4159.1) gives 14.7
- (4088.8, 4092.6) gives 17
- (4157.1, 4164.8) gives 15.1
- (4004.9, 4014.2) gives 16.3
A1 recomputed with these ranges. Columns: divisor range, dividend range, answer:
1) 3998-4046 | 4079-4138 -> 1.08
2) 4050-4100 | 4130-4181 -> 0.98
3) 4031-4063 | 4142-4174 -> 1.02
